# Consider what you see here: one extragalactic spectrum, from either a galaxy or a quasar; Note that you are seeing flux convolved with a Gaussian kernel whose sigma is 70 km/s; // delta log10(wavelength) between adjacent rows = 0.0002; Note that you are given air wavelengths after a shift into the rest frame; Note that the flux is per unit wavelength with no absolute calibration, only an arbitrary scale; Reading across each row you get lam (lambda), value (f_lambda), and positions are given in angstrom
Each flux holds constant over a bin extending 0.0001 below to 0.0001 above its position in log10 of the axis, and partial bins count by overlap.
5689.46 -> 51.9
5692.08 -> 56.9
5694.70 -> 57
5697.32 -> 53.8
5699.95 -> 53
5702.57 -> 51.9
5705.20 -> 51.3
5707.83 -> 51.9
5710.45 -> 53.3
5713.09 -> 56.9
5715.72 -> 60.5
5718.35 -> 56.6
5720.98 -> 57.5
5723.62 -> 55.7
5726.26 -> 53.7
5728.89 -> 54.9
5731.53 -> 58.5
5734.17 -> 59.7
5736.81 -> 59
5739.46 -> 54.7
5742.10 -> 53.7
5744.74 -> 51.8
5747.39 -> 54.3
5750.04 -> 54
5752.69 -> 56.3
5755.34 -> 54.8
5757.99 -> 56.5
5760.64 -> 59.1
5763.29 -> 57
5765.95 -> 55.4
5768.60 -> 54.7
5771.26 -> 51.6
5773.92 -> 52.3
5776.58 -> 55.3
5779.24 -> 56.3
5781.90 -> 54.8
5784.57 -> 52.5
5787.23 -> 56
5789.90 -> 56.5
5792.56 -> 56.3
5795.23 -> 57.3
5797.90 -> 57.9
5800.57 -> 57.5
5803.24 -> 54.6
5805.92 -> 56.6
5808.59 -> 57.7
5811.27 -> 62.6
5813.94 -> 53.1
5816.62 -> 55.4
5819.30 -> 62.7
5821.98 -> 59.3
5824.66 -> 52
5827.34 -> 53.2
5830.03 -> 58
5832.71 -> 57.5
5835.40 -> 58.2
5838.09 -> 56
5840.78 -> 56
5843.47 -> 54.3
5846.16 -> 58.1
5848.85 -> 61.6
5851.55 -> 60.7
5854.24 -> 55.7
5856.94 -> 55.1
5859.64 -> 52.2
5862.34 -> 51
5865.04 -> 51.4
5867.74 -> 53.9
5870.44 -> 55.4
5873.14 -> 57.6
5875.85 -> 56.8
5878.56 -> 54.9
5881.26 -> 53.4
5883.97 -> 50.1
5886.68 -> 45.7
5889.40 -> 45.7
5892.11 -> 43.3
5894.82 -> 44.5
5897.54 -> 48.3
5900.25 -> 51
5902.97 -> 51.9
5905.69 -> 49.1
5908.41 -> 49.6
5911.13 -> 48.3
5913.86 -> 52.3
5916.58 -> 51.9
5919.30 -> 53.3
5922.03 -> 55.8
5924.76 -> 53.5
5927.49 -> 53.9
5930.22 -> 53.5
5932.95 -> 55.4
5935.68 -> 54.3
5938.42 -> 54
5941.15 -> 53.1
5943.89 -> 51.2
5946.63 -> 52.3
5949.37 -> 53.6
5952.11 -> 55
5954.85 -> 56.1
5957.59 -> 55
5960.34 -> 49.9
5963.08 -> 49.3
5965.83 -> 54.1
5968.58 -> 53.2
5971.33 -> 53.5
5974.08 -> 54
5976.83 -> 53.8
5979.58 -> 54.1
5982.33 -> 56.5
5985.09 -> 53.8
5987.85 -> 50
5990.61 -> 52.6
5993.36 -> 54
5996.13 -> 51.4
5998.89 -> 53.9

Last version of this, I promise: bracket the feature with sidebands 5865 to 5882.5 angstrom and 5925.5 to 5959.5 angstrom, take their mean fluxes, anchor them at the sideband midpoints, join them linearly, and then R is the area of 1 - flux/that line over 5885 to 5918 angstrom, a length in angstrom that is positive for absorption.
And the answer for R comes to 3.7 angstrom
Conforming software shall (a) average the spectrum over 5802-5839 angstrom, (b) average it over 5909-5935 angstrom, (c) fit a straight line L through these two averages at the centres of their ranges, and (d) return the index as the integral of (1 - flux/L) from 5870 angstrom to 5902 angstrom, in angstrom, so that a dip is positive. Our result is 2.4 angstrom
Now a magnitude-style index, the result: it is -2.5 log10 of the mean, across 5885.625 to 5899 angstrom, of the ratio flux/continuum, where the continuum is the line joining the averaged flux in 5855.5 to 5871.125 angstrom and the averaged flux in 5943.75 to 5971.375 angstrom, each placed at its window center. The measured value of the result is 0.17 mag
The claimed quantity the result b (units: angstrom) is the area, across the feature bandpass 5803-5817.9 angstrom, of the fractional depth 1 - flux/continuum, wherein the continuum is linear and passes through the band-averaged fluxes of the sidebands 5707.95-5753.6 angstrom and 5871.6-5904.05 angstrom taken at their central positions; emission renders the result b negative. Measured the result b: -1.1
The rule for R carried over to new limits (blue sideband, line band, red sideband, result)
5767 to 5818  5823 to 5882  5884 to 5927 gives -3.5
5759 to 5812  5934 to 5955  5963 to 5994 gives 0.1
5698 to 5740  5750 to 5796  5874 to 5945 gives -0.9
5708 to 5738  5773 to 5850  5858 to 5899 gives -4.5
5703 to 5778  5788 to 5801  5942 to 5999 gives -0.5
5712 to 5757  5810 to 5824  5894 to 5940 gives -1.1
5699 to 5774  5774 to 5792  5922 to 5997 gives -0.1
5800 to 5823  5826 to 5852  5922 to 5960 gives -0.2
